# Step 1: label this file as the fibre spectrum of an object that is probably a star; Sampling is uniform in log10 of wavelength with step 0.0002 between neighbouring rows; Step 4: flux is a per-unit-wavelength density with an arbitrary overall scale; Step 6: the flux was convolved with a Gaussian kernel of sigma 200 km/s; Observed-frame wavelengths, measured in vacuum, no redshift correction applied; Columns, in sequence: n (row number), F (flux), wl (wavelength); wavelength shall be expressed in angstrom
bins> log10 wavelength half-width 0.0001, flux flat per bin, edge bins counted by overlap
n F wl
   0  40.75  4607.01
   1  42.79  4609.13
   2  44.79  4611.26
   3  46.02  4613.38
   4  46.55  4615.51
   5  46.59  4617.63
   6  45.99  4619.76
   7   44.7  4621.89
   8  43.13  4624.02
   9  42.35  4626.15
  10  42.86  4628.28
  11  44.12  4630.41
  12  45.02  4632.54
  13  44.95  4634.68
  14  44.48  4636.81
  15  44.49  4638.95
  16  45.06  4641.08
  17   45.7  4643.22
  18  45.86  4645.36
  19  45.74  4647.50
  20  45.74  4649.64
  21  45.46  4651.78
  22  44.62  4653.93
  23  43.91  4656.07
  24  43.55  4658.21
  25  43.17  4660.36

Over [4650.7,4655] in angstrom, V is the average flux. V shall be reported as 45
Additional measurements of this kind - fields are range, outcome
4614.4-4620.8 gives 46.4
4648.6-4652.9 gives 45.5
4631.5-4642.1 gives 44.8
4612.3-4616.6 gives 46.3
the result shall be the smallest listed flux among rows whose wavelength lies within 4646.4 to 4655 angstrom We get 44.62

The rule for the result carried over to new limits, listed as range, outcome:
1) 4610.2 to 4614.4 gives 44.79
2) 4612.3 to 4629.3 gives 42.35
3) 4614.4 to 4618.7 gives 46.55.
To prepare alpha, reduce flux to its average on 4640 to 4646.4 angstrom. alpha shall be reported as 45.6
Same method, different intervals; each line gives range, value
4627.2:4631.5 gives 43.6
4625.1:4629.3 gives 42.6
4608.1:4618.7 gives 45.3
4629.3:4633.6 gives 44.6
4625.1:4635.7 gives 43.9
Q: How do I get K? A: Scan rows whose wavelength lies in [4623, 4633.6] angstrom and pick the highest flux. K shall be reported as 45.02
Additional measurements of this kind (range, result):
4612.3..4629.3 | 46.59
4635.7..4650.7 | 45.86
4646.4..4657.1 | 45.74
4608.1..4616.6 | 46.55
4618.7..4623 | 45.99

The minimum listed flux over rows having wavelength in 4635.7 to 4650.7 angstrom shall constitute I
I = 44.48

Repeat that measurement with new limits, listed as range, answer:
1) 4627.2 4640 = 42.86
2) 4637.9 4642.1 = 44.49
